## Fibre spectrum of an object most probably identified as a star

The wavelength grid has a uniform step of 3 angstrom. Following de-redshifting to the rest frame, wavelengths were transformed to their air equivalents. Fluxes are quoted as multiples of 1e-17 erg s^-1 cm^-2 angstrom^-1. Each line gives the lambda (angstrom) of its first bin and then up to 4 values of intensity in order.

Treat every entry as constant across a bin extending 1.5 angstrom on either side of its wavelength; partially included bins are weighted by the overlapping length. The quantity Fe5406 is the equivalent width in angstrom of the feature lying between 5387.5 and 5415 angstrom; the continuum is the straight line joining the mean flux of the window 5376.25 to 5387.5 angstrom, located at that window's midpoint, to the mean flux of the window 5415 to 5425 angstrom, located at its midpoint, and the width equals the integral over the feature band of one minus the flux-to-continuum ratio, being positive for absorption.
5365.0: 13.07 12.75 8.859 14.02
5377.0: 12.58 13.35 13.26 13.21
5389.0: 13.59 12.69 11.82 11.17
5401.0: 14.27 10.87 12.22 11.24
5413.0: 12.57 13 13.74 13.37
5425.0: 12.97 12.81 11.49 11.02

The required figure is 2.0 angstrom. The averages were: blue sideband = 13.1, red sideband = 13.3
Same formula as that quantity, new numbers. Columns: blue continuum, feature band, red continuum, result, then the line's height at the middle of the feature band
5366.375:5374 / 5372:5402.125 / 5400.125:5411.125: -3.0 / 11.8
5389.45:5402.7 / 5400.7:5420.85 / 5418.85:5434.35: 0.2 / 12.6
